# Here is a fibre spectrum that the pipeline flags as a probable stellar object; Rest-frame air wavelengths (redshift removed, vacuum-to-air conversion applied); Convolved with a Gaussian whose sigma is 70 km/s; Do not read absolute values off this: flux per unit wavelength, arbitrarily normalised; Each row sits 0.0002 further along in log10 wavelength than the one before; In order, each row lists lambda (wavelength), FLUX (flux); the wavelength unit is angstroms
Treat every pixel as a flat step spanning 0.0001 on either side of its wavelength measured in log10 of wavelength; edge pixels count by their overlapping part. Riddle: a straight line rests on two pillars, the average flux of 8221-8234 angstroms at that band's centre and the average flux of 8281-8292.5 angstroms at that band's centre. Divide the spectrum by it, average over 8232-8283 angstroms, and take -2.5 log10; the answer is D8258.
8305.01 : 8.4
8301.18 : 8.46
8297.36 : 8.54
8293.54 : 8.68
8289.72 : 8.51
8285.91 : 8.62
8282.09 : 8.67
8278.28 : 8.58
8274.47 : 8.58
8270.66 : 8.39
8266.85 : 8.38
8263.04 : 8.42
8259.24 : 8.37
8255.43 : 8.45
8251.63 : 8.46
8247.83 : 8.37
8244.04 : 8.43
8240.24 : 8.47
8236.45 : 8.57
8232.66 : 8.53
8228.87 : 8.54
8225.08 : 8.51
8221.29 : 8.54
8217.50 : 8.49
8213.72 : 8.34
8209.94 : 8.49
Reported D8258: 0.01 mag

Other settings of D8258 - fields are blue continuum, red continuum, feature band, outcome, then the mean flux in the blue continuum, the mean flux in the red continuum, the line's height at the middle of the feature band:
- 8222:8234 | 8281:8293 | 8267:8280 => 0.01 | 8.52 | 8.6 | 8.59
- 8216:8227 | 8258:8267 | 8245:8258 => 0.00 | 8.51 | 8.39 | 8.42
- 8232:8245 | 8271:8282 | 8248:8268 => 0.02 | 8.5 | 8.57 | 8.54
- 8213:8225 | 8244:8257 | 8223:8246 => -0.01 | 8.47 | 8.43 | 8.45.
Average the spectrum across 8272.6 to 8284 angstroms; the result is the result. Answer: 8.61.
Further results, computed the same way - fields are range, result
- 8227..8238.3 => 8.55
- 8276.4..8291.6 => 8.6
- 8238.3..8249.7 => 8.43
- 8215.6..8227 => 8.51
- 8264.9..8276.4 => 8.45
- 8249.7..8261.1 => 8.42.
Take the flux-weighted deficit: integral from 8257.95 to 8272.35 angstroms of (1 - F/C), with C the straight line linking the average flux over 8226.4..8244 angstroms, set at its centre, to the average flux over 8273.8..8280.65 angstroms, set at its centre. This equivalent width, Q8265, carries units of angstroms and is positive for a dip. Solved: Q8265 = 0.3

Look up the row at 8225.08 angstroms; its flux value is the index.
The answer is 8.51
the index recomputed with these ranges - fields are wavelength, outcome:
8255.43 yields 8.45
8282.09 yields 8.67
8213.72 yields 8.34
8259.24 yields 8.37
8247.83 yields 8.37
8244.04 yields 8.43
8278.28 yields 8.58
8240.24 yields 8.47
